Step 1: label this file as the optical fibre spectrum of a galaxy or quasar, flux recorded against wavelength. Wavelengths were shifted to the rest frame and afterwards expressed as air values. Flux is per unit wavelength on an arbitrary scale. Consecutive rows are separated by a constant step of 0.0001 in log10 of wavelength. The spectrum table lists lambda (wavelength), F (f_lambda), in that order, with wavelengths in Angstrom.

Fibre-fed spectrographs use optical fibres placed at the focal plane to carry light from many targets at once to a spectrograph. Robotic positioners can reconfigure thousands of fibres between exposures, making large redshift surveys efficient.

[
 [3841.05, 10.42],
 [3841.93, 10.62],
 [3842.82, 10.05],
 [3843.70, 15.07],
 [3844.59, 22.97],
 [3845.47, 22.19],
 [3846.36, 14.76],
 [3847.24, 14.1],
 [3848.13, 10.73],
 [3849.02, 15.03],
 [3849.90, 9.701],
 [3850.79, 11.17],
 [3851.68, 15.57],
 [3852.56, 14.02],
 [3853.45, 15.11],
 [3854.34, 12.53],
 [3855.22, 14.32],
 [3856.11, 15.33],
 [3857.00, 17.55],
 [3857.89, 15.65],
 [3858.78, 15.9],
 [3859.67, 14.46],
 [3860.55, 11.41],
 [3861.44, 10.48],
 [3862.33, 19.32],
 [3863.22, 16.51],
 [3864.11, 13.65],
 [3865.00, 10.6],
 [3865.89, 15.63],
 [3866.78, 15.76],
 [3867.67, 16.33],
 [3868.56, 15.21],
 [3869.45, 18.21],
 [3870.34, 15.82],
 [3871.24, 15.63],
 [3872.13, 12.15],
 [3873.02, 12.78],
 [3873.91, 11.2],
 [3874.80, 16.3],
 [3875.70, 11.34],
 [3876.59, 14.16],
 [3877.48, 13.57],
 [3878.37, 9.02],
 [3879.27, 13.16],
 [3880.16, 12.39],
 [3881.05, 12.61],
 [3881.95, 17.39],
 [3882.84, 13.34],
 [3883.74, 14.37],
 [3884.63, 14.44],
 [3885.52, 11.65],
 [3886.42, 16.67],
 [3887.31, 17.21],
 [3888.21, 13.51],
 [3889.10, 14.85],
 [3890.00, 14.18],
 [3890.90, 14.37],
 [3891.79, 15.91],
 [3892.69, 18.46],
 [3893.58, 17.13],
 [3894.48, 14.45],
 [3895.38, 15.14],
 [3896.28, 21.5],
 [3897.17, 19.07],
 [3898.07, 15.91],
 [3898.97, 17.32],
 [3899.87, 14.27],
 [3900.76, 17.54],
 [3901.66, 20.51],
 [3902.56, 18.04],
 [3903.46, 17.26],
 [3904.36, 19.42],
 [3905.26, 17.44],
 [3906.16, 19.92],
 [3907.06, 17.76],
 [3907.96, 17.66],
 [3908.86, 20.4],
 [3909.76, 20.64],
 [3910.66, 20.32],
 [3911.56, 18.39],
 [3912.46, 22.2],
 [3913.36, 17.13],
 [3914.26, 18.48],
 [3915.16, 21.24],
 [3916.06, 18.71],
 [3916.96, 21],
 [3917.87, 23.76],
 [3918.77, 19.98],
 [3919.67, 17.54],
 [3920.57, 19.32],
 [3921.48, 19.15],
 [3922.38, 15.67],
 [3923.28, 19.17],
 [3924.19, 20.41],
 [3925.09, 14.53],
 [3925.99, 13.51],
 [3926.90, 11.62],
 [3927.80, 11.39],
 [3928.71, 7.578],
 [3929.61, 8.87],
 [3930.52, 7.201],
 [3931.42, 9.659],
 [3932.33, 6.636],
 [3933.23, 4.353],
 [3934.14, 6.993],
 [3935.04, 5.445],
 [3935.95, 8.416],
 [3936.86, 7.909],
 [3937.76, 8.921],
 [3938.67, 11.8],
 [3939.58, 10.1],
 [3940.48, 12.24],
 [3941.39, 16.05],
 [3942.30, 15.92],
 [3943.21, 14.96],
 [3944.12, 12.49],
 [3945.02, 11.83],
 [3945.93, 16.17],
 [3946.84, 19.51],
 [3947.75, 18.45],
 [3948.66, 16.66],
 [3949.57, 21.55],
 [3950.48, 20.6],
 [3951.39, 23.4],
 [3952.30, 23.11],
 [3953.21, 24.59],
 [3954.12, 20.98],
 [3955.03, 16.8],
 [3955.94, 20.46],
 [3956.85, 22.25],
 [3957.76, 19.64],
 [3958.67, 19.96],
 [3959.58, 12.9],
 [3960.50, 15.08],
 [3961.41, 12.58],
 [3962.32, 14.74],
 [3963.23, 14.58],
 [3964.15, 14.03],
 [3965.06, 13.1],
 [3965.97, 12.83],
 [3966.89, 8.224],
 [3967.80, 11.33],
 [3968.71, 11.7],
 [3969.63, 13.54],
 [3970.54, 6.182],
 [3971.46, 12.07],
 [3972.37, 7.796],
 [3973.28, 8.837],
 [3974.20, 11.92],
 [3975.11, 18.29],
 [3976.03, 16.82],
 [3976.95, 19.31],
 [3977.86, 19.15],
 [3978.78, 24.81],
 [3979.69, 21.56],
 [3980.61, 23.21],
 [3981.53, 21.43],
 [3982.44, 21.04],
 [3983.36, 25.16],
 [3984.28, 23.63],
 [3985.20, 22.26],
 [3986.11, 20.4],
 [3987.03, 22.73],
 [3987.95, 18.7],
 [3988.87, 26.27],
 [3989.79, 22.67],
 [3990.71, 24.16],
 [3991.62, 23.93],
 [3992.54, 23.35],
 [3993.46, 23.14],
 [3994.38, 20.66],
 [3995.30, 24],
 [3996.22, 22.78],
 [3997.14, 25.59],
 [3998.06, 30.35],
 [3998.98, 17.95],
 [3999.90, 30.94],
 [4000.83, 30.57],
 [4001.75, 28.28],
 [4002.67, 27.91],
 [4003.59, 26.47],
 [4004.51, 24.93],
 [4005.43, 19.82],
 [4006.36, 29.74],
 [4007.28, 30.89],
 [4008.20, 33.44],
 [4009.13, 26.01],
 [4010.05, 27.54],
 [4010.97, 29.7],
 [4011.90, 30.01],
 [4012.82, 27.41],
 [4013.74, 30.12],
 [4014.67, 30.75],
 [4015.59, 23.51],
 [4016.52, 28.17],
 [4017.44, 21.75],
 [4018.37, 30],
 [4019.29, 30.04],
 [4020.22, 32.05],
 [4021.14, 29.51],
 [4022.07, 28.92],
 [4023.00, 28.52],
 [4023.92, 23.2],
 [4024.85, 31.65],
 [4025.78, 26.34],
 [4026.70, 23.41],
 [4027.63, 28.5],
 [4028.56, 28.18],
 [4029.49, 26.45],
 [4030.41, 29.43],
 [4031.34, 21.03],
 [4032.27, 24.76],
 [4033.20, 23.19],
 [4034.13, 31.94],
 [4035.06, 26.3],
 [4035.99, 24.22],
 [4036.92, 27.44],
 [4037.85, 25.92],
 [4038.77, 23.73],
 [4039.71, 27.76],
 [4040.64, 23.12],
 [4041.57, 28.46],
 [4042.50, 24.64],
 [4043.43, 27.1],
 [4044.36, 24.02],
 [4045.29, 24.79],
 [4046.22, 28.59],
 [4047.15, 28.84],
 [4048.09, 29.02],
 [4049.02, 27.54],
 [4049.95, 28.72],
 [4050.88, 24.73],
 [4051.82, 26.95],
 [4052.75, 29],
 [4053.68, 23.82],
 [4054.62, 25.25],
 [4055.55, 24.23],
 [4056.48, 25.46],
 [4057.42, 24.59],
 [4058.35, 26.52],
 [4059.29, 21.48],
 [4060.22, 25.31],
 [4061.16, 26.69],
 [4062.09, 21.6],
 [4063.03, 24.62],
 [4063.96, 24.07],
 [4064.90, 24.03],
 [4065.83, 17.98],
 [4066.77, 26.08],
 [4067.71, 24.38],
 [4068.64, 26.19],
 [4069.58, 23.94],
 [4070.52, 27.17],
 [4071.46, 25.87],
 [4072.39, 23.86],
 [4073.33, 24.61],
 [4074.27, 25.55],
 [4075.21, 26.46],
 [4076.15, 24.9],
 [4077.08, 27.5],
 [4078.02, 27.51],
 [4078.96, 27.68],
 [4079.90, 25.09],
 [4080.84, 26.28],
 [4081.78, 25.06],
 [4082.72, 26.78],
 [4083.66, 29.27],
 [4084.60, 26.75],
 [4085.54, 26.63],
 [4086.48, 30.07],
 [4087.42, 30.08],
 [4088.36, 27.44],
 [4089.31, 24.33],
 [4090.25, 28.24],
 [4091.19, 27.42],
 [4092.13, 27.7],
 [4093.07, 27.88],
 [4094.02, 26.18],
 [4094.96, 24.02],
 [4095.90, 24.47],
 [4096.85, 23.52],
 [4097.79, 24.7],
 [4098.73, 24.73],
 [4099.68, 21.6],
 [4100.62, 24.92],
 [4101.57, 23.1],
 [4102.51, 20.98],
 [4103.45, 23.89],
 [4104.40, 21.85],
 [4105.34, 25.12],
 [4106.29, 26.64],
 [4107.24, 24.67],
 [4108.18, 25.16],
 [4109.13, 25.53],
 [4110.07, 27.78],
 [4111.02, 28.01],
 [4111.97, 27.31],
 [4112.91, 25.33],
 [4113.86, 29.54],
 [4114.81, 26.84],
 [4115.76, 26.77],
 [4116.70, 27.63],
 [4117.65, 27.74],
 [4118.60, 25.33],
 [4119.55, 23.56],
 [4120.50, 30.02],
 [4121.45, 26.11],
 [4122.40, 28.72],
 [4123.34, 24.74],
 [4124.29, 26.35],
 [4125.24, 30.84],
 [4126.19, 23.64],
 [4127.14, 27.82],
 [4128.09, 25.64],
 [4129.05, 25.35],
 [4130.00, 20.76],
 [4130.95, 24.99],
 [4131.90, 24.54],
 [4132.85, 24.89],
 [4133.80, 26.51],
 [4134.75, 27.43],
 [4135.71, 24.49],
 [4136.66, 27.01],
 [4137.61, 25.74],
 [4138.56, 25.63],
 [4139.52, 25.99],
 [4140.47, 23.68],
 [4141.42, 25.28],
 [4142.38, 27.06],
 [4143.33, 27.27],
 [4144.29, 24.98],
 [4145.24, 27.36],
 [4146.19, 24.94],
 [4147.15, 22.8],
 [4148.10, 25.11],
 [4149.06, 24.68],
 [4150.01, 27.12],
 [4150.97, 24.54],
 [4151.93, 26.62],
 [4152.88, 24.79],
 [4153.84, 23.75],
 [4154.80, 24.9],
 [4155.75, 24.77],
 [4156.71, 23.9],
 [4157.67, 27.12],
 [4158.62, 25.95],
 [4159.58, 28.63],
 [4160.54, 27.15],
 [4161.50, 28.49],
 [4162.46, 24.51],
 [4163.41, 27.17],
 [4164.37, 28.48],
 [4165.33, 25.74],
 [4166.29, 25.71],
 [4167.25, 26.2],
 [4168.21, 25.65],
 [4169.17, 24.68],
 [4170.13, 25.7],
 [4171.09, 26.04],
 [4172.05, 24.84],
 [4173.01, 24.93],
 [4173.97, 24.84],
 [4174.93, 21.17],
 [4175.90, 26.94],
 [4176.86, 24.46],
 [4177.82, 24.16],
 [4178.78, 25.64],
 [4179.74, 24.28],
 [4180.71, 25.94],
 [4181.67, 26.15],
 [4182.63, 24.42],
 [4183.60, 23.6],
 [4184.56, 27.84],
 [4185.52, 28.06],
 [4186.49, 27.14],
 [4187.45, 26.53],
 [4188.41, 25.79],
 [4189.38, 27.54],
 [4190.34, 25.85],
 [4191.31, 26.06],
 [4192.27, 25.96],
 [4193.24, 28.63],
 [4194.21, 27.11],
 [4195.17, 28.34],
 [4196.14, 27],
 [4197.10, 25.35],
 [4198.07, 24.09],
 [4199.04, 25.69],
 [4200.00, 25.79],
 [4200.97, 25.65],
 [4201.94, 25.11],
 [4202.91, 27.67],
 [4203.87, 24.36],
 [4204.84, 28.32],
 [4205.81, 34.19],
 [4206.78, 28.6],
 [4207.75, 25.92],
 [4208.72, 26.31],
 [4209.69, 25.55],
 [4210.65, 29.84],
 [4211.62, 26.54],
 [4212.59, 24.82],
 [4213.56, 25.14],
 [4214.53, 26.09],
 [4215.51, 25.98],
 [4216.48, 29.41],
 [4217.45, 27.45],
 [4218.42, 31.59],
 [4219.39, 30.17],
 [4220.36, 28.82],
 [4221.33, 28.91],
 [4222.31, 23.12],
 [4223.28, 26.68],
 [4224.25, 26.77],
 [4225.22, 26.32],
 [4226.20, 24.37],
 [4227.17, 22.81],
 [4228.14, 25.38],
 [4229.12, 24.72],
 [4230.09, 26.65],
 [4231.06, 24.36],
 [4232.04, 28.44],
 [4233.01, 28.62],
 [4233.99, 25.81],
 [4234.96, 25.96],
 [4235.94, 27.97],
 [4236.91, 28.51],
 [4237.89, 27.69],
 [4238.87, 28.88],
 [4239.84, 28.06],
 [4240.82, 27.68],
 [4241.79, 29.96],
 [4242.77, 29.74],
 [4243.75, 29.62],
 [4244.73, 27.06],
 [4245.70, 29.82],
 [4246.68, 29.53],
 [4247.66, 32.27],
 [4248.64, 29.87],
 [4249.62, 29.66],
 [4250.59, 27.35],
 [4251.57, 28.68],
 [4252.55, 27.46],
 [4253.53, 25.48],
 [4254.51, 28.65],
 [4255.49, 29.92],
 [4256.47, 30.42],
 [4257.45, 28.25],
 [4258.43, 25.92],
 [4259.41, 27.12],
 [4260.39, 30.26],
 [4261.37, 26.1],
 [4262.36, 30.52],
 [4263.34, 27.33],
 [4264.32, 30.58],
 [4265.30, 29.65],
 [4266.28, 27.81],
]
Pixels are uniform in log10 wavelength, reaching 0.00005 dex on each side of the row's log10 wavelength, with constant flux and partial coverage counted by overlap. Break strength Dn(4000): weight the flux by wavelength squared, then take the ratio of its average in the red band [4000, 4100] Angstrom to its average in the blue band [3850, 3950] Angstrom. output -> 1.89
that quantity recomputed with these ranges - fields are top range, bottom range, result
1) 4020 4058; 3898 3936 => 1.77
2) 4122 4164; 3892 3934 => 1.74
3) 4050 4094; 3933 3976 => 1.91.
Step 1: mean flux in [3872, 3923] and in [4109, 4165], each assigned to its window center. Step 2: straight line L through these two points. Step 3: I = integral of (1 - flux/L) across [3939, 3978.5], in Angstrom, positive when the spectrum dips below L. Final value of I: 7.0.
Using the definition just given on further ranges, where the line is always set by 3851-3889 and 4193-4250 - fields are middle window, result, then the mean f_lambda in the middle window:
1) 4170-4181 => 0.3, 24.9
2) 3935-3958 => 1.2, 16.3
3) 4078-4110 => -4.4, 25.7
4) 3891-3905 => -1.8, 17.4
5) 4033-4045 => -3.2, 26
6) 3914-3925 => -2.2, 19.4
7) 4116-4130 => -1.6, 26.5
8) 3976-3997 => -4.2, 22.4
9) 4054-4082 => -4.3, 25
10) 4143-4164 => -0.8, 25.8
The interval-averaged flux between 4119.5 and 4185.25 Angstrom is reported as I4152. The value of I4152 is 25.7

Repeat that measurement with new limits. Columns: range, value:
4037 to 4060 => 26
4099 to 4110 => 24.1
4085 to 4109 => 25.4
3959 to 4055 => 23.5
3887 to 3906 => 16.9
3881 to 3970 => 15.8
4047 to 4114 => 25.7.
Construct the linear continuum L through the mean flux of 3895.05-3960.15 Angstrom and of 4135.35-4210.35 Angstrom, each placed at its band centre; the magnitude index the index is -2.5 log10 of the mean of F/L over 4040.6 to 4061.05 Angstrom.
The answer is -0.23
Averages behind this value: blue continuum 16.4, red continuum 26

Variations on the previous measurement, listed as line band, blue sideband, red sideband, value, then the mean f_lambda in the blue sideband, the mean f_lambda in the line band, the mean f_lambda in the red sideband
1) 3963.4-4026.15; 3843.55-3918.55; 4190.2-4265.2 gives -0.15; 16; 22.8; 27.5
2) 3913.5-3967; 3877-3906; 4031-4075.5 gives 0.22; 15.7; 15.2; 25.5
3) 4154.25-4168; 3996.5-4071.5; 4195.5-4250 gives 0.03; 26.5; 26.3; 27.3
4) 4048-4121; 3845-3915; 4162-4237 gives -0.15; 15.6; 25.7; 26.4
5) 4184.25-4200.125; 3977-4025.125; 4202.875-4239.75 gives 0.01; 25.7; 26.6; 27.1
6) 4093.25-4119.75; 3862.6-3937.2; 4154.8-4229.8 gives -0.10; 15.3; 25.3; 26.3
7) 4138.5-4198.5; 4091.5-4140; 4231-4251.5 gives 0.04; 25.7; 25.8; 28.5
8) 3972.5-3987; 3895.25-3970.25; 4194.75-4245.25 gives -0.11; 15.9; 19.7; 27.1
